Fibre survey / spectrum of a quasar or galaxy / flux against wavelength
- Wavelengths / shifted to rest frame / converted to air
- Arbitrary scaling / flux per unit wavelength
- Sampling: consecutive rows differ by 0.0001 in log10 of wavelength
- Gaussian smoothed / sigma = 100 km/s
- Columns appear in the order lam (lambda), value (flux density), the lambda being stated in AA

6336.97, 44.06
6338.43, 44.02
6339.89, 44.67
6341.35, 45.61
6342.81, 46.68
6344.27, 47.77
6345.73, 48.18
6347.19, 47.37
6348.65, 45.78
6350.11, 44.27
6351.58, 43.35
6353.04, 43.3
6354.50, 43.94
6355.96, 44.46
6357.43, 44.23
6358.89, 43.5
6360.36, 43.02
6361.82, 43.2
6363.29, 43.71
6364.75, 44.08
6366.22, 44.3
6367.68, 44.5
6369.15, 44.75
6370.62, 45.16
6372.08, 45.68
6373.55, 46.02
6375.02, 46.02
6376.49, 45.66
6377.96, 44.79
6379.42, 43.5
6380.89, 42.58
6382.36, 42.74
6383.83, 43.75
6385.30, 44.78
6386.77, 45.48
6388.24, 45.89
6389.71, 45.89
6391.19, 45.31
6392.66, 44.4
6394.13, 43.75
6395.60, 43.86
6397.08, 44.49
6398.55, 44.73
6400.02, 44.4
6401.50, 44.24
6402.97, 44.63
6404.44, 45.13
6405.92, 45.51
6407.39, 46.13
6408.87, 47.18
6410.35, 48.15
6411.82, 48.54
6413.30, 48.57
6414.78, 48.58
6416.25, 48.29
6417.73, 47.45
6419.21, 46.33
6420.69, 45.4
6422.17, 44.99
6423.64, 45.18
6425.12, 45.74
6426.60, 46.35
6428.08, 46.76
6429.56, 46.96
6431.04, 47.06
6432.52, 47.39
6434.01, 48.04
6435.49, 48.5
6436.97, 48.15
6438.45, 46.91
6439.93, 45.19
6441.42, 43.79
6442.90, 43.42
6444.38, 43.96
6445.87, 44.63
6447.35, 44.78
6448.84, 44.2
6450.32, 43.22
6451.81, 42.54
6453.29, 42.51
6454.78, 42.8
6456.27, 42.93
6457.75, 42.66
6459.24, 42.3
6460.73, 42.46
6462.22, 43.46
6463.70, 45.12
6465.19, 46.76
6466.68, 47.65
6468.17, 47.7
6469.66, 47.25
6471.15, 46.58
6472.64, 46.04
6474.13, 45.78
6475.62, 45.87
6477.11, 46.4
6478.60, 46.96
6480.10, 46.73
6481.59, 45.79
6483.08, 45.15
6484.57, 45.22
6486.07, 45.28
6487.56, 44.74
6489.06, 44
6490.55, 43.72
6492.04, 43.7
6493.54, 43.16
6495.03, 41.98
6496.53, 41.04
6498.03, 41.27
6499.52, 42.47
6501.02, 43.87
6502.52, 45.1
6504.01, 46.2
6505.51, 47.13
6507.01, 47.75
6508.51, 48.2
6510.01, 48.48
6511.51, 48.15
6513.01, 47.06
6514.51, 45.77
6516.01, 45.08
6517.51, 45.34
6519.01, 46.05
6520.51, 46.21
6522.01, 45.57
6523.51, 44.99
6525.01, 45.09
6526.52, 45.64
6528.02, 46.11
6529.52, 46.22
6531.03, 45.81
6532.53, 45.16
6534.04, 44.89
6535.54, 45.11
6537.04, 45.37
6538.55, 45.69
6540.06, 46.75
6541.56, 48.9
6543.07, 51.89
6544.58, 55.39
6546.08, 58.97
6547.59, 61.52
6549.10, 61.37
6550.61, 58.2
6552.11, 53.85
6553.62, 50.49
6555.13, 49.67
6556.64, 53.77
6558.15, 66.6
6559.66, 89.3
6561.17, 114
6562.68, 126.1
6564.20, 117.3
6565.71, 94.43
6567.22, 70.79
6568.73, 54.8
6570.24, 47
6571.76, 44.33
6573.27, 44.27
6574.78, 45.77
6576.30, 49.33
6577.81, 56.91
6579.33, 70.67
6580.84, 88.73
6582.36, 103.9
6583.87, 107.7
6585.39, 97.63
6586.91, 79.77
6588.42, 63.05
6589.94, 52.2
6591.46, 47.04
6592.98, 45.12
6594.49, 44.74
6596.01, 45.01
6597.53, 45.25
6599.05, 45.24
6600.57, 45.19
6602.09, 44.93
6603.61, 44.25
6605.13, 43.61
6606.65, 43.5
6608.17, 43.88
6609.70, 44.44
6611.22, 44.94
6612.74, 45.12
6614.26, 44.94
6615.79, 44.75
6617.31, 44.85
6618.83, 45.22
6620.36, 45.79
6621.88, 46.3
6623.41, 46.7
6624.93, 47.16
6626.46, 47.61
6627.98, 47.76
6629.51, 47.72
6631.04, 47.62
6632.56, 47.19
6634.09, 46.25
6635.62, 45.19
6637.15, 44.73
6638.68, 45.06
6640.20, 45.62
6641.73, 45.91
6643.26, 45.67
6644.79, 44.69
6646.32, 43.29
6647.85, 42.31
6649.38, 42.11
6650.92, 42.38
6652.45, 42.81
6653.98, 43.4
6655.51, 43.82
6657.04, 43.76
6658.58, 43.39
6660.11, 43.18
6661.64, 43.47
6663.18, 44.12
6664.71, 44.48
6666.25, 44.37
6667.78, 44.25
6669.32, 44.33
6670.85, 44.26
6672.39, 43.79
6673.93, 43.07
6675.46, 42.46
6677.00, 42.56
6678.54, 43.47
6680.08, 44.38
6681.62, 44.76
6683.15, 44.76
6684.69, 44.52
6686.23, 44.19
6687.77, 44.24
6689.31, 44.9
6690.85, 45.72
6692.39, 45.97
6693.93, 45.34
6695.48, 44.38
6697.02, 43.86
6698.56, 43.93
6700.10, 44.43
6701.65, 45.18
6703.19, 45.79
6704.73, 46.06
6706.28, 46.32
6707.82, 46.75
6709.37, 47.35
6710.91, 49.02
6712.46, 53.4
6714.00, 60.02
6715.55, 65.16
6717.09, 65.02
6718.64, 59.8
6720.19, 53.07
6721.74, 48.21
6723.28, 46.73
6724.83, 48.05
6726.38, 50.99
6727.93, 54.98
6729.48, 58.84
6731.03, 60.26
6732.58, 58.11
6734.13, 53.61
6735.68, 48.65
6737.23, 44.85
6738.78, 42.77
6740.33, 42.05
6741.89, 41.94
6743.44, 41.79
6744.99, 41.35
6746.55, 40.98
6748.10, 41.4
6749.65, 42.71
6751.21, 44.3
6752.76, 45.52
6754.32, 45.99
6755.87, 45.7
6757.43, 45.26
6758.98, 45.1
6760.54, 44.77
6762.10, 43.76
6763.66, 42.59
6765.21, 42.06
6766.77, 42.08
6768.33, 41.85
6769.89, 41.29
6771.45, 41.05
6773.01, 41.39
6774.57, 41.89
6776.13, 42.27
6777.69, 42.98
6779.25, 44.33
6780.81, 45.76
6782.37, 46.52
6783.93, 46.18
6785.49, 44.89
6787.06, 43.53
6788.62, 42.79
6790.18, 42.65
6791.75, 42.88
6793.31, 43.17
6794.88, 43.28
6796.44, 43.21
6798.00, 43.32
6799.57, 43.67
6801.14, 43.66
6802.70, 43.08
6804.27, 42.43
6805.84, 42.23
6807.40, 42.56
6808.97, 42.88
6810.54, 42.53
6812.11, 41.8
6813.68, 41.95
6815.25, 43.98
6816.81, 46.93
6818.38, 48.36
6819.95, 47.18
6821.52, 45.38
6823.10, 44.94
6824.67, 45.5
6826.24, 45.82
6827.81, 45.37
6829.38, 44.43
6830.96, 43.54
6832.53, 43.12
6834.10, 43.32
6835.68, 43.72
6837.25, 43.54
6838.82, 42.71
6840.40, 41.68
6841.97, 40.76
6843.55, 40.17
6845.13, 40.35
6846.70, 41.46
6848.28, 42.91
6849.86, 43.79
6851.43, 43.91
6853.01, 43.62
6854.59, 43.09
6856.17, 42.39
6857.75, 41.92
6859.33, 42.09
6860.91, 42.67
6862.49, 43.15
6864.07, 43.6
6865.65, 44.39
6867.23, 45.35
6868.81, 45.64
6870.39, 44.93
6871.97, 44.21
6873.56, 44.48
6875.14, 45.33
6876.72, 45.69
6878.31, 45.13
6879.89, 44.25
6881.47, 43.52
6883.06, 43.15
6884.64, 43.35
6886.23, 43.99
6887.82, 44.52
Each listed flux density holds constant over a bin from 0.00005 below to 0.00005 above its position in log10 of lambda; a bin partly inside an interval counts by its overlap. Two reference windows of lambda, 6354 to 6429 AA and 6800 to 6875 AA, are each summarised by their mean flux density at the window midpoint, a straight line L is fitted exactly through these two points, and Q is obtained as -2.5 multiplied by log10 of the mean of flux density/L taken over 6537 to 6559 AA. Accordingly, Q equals -0.21 mag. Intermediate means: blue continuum 45.2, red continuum 43.6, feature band 54.3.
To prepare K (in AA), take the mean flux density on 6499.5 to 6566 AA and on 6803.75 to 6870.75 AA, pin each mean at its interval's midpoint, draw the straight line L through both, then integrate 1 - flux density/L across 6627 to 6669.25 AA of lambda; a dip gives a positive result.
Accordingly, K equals 5.2 AA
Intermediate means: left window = 55.4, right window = 43.5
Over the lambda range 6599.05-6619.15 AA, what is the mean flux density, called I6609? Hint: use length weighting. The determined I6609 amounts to 44.6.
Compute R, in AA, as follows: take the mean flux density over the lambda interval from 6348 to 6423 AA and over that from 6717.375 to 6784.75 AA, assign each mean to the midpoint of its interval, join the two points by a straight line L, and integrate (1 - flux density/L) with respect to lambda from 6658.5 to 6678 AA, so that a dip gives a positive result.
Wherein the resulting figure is 0.98 AA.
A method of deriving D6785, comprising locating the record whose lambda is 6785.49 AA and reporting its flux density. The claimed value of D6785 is 44.89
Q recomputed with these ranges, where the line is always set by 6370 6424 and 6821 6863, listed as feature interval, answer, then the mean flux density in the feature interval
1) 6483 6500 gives 0.04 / 43.4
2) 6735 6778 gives 0.01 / 43.1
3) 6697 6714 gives -0.08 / 47.3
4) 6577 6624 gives -0.24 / 55.2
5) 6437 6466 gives 0.03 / 44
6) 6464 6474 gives -0.04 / 46.8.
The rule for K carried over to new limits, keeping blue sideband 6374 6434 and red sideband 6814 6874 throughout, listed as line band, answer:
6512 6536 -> -0.3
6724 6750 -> -2.2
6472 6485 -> -0.2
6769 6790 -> 0.3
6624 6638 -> -0.7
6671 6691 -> 0.2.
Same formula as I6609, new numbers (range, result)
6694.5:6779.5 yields 47.1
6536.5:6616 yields 60.3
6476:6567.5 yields 52.9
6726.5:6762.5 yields 46.8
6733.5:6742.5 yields 45.6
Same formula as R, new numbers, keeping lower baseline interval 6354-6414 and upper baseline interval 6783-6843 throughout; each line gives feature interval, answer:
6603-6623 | -0.2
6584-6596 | -5.0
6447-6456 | 0.3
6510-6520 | -0.4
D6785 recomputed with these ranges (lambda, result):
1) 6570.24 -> 47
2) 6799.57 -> 43.67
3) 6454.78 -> 42.8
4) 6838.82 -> 42.71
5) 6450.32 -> 43.22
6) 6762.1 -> 43.76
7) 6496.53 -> 41.04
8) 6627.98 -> 47.76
